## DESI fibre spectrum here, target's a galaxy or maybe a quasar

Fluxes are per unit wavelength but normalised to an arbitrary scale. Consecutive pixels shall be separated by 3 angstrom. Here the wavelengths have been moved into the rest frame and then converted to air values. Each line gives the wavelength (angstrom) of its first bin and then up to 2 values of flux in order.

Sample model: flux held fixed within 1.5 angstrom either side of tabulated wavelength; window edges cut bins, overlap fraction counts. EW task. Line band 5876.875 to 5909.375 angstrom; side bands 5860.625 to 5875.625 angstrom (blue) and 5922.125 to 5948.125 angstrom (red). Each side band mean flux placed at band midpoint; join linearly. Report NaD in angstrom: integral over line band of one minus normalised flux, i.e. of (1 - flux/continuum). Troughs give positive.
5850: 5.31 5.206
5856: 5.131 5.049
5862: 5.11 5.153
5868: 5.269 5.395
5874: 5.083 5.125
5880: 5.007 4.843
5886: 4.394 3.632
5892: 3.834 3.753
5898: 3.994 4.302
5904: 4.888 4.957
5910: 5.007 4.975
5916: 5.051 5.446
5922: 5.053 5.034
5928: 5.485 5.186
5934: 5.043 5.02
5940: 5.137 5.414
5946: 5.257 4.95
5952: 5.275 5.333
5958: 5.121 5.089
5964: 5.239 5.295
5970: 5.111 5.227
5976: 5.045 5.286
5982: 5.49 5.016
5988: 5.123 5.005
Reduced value 4.9 angstrom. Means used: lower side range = 5.2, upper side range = 5.18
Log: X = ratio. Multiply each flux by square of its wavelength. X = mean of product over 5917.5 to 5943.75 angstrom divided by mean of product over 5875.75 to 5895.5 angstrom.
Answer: 1.20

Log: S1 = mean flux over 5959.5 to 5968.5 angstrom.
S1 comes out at 5.21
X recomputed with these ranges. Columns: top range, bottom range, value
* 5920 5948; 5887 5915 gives 1.19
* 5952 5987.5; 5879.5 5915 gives 1.20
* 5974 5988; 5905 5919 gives 1.06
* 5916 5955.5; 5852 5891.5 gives 1.08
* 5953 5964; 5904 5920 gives 1.04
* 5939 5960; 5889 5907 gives 1.27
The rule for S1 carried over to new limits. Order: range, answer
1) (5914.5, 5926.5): 5.15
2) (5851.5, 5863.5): 5.12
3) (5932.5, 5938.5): 5.03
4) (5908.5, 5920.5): 5.12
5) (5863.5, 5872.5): 5.27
